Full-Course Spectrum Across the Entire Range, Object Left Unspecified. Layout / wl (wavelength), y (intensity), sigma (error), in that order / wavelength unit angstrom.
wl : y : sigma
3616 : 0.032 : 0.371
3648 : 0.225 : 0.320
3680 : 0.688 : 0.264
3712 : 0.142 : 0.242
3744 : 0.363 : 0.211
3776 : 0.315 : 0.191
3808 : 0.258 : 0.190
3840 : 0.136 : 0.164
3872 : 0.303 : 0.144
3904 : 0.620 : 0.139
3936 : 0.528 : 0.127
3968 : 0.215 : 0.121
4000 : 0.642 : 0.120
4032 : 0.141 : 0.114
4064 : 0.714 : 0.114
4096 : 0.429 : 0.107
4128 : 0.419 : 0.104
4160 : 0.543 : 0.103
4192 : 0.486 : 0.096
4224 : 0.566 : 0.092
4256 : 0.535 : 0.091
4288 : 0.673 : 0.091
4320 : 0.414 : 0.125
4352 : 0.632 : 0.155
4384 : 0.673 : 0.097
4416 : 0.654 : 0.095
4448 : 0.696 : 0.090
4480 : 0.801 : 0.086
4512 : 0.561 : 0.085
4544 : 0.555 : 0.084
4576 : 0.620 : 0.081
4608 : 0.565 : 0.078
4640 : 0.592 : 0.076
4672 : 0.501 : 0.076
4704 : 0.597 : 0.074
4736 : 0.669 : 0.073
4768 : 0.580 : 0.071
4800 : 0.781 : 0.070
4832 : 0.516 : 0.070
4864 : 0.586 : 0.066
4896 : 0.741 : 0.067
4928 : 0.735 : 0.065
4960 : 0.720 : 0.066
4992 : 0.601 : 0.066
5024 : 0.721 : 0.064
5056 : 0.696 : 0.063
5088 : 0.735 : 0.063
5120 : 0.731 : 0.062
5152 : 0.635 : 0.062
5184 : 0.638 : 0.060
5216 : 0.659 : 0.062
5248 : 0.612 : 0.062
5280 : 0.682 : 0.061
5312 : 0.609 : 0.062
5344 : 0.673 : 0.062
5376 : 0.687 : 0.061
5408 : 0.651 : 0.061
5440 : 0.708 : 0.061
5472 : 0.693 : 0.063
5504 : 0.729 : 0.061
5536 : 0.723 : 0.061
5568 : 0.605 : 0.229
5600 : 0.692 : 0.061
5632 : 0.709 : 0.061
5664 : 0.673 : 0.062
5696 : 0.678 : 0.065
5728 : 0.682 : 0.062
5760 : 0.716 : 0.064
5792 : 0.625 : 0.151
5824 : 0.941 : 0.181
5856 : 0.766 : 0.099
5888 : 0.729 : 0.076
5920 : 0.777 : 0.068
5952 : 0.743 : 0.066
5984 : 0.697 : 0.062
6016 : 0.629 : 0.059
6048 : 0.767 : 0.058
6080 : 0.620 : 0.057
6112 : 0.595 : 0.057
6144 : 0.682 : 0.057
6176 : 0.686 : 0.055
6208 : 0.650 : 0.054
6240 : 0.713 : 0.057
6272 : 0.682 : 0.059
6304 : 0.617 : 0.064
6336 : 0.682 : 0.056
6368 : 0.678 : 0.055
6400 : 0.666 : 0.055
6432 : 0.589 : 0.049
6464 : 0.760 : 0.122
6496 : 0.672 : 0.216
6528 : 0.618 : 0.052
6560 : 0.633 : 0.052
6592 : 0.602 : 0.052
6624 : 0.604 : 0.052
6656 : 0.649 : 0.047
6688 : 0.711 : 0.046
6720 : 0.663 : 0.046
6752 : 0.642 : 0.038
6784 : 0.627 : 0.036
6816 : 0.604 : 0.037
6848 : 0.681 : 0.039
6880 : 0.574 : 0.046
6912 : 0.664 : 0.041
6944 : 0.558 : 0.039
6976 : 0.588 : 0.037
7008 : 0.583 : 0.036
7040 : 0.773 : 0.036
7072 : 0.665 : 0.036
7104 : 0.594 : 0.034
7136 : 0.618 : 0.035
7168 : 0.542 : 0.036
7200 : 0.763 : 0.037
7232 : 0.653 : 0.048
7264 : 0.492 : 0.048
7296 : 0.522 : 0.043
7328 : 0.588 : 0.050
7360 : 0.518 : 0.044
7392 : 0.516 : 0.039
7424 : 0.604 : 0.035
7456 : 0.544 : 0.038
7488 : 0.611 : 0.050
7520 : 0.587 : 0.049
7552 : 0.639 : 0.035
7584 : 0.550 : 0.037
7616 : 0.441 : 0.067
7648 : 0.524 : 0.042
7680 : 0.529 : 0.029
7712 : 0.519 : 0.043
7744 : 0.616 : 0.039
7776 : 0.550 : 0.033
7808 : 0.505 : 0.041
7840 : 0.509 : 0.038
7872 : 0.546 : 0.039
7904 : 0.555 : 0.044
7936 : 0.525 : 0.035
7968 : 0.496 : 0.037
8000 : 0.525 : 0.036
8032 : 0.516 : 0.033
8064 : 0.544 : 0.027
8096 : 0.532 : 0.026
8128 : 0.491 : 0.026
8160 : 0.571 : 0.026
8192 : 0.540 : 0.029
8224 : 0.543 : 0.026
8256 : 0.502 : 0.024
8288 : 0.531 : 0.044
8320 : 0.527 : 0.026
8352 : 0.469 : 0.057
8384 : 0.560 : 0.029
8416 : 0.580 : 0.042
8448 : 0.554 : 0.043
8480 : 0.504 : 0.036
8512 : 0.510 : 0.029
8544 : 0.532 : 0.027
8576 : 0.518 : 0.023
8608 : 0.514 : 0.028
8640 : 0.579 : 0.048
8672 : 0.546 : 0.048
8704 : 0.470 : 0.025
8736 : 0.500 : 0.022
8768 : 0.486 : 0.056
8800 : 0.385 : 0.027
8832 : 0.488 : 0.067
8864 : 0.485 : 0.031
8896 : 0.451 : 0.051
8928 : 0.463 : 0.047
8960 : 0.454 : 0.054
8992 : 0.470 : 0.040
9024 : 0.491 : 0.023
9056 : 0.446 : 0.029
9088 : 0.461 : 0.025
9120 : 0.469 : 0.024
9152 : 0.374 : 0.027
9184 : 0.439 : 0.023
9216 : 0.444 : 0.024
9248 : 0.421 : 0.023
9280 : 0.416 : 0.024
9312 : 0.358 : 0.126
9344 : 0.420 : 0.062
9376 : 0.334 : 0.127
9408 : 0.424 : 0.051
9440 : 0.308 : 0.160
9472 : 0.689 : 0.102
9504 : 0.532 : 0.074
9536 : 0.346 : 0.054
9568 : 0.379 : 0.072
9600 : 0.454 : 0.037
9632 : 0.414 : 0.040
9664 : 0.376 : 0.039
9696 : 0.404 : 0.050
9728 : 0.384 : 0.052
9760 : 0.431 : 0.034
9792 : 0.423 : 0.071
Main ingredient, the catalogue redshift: 0.07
